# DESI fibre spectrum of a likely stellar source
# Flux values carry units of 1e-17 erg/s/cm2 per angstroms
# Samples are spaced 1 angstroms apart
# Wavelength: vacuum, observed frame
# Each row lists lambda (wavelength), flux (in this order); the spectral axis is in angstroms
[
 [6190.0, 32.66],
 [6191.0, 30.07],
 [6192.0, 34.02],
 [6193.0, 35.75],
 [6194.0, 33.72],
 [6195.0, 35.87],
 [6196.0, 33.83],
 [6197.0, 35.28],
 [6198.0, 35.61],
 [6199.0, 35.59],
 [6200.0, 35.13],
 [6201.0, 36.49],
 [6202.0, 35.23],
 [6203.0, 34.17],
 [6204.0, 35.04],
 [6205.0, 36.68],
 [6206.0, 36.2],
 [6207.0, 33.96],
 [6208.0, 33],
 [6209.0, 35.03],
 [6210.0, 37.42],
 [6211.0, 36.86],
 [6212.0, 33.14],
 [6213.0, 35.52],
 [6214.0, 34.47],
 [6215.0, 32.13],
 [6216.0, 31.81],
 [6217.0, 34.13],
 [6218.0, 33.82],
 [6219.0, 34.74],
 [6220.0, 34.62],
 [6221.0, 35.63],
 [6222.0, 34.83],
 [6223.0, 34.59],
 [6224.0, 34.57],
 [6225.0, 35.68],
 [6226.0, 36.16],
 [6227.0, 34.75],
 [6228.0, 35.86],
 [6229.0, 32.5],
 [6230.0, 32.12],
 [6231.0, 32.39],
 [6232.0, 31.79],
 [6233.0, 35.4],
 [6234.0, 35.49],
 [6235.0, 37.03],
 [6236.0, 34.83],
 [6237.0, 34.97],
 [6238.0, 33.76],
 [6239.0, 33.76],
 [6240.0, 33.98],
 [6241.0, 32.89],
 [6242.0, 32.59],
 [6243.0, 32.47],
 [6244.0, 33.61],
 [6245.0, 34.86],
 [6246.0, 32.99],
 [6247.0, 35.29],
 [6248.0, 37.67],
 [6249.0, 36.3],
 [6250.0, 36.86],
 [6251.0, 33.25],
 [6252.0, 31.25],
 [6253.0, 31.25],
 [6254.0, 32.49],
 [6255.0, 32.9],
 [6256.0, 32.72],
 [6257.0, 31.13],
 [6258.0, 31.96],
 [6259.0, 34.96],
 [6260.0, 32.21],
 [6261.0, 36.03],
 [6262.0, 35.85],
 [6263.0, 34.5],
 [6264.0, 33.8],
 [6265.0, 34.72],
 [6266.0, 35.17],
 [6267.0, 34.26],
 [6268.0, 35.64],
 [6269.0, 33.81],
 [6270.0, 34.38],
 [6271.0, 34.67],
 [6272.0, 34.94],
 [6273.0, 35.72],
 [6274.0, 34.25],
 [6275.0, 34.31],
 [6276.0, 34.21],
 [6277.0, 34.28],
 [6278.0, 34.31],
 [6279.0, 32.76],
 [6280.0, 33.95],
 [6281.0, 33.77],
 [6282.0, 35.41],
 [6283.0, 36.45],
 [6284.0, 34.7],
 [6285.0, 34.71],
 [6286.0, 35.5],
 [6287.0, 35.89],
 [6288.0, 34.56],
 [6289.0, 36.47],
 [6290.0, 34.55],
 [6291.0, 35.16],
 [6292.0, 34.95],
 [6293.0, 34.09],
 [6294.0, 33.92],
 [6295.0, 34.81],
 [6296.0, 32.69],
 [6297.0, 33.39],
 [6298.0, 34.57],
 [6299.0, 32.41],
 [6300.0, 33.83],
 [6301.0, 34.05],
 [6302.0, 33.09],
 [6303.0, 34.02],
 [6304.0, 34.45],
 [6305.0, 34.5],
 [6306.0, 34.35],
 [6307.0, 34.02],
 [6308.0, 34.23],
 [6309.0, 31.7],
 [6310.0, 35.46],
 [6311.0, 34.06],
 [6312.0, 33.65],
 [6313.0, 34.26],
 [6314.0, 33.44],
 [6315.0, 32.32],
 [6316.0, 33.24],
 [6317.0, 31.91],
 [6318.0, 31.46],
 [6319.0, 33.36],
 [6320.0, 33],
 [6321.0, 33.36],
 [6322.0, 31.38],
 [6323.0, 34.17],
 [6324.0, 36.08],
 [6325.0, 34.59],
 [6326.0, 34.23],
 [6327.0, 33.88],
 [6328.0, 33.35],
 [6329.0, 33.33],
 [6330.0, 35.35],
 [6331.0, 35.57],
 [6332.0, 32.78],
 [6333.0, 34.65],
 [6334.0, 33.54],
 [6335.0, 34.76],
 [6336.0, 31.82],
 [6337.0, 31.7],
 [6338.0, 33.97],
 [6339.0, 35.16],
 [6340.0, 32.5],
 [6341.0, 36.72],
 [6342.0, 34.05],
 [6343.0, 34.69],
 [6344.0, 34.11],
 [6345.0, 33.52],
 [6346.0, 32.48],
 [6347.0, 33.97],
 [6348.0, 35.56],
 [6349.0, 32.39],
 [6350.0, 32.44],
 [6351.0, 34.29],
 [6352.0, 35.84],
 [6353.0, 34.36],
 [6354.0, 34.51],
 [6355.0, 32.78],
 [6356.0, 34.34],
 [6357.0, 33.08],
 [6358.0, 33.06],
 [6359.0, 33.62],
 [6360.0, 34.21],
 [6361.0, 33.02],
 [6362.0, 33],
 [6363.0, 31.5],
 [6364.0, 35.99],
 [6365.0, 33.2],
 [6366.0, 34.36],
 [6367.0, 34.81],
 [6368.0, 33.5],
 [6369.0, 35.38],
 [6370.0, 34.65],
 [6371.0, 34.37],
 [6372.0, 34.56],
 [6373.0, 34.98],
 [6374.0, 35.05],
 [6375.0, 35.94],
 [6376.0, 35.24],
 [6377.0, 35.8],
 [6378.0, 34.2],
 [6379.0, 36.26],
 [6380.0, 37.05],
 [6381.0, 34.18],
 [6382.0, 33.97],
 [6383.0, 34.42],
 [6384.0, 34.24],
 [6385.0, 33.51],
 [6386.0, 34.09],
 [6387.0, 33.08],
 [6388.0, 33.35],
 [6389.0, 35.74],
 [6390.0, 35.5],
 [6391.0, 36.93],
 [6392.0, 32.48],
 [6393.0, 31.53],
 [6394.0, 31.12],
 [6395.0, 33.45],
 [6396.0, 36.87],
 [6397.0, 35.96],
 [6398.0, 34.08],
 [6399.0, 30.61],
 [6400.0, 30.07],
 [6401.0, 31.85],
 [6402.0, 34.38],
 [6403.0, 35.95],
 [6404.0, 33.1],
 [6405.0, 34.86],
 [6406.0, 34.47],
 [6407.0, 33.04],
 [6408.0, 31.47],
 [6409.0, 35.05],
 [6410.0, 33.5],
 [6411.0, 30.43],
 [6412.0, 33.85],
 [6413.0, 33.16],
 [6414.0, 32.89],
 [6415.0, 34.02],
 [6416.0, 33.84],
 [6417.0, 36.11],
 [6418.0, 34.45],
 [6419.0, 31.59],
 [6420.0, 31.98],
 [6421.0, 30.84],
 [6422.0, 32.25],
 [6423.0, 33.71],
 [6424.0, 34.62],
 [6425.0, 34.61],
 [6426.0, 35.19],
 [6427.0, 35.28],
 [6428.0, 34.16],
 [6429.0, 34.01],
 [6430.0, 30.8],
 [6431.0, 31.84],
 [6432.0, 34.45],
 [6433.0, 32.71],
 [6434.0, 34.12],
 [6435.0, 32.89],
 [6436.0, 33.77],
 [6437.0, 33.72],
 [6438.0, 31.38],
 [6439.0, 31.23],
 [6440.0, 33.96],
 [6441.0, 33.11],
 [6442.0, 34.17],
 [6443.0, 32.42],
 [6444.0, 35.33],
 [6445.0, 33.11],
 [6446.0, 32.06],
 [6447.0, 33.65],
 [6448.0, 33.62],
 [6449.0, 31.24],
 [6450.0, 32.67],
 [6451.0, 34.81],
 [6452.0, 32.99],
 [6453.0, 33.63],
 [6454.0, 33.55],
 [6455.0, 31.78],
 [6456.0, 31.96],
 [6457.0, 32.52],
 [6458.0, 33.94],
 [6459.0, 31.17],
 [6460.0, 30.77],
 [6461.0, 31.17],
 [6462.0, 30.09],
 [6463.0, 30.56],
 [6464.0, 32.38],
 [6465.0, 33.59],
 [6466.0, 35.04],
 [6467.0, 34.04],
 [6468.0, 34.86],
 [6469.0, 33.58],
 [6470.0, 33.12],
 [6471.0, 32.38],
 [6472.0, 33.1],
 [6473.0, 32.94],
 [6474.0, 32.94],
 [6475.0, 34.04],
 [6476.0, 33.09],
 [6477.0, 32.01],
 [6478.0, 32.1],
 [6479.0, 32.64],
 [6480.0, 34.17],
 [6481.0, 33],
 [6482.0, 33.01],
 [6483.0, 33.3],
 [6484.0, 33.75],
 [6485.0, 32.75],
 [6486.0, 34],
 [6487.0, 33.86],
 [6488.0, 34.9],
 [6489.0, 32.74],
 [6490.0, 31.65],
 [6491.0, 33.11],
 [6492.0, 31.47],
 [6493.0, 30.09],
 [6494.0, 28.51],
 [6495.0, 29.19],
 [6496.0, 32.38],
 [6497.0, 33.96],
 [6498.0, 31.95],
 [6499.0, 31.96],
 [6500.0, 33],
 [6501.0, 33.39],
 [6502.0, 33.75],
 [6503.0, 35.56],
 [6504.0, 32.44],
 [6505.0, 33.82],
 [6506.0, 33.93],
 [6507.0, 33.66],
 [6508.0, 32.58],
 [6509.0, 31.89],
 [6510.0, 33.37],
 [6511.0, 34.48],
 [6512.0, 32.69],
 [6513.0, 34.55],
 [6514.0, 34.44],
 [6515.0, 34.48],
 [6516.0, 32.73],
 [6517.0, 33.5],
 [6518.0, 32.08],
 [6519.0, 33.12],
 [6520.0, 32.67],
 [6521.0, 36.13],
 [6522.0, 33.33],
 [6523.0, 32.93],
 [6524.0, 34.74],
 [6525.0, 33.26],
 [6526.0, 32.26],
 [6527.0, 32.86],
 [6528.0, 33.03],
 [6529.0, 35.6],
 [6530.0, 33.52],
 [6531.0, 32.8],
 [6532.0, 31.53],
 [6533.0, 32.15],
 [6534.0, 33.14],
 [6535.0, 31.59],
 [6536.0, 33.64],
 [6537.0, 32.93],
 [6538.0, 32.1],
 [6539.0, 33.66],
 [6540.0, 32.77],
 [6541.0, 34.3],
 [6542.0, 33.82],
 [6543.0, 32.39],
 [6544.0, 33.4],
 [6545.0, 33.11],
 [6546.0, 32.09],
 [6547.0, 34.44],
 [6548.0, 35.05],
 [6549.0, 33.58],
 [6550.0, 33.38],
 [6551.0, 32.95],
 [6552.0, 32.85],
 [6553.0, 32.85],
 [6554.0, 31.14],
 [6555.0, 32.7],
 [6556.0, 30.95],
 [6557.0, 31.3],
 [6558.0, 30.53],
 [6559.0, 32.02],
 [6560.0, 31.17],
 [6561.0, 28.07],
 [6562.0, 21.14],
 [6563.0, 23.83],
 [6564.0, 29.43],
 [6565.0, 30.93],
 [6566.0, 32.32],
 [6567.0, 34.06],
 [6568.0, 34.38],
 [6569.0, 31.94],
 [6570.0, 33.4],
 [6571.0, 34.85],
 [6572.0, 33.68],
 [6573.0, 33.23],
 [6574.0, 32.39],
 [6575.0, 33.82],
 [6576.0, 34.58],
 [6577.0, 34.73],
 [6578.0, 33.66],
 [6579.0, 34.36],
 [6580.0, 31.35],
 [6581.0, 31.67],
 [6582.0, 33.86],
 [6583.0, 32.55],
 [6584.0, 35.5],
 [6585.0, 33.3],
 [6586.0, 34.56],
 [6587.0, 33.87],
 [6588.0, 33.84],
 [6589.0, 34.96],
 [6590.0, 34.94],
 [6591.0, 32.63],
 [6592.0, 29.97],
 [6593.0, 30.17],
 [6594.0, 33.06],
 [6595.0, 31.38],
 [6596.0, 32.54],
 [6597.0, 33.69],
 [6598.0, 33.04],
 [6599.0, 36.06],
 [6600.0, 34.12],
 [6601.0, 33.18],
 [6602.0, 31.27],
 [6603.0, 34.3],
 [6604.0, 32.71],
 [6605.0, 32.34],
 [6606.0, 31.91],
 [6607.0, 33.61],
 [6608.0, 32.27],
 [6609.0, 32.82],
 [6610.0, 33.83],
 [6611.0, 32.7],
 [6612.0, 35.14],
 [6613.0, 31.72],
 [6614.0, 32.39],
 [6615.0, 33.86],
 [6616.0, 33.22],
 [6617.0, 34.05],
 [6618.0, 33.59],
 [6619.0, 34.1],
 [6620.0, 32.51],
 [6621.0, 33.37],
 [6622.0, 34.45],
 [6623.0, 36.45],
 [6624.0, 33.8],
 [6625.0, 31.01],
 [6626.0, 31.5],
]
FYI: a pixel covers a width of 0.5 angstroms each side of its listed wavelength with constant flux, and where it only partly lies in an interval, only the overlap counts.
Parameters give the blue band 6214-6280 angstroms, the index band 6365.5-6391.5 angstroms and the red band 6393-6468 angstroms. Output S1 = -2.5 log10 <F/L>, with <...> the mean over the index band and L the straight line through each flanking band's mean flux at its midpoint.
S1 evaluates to -0.04 mag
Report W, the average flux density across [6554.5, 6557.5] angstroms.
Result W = 31.7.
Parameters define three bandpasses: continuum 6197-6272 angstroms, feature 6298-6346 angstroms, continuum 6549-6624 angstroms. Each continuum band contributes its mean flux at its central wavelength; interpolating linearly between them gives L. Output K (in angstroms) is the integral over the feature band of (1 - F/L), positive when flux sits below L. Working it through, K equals 0.3 angstroms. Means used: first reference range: 34.4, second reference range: 32.7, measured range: 33.7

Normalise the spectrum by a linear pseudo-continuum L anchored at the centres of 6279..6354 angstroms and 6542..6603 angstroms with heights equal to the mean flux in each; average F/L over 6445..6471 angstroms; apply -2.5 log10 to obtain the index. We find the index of 0.02 mag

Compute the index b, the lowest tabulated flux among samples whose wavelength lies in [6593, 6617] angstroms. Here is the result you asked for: 30.17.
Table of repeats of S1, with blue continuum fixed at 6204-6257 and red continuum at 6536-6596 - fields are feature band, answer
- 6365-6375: -0.03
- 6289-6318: 0.00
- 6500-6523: -0.02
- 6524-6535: -0.01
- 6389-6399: -0.02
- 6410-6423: 0.01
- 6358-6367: 0.00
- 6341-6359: -0.01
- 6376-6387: -0.04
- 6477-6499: 0.01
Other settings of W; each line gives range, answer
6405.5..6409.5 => 33.5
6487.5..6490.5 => 33.1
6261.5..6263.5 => 35.2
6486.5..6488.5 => 34.4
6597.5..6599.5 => 34.5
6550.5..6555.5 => 32.5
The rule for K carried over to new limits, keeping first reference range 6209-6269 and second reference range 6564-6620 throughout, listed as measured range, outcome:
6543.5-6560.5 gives 0.4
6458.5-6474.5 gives 0.5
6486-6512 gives 0.6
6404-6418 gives 0.0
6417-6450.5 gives 0.4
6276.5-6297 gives -0.3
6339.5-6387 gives -0.5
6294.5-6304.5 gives 0.1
